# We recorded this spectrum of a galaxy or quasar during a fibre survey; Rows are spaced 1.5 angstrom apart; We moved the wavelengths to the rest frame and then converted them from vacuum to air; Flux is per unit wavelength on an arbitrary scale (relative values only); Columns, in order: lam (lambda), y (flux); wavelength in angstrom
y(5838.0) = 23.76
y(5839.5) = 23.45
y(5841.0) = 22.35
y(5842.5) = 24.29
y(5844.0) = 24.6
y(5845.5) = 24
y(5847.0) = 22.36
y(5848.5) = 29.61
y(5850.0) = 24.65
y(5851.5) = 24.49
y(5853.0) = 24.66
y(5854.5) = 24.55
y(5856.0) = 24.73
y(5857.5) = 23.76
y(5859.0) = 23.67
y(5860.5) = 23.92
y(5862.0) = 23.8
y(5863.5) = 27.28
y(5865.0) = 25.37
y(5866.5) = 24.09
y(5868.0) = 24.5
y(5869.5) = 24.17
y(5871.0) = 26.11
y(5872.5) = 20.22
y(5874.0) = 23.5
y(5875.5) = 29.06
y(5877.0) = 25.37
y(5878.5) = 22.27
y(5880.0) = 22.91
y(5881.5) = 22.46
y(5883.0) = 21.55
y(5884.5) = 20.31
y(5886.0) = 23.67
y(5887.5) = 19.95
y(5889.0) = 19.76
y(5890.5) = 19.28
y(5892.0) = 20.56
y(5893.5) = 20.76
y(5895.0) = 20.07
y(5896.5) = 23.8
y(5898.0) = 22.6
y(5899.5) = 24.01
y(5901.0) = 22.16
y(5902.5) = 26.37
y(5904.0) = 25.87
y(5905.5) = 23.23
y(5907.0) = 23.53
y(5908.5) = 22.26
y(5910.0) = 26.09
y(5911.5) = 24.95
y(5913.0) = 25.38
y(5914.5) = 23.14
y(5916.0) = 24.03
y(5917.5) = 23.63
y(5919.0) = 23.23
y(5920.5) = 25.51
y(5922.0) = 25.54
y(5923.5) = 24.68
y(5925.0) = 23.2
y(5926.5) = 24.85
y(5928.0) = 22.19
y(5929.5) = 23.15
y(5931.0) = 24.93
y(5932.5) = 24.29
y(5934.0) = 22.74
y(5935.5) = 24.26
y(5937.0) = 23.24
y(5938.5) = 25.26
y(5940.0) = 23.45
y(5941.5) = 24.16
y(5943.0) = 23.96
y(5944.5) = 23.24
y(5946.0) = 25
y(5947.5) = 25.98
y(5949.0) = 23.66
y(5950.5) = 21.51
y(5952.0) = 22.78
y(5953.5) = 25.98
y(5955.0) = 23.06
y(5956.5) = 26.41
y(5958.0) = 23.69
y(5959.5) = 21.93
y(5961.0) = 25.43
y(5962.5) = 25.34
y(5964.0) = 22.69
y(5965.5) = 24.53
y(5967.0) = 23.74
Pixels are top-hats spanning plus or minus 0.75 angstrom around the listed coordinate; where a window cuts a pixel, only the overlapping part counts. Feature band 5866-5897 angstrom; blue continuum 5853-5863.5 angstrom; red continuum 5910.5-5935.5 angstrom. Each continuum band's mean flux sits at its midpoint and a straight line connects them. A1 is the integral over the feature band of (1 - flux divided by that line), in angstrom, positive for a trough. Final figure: 2.17 angstrom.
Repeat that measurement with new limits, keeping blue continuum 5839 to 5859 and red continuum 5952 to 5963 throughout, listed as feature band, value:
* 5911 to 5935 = 0.32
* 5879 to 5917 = 2.58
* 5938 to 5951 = 0.19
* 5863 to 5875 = -0.02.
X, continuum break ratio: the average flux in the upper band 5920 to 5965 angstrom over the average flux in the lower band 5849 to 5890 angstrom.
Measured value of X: 1.01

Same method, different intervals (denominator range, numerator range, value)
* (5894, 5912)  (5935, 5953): 1.01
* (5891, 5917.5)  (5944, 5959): 1.03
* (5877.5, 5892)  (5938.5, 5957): 1.13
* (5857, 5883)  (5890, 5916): 0.96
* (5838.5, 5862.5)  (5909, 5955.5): 0.99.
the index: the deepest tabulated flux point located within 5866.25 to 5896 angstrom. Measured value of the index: 19.28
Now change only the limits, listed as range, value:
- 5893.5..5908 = 20.07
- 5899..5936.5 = 22.16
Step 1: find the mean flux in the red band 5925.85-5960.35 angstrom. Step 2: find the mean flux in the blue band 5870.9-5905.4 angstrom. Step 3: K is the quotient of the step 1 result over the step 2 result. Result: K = 1.1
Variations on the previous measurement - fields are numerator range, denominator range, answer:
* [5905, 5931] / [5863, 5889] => 1.02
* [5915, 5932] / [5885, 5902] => 1.12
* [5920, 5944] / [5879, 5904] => 1.09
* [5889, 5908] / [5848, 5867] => 0.91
